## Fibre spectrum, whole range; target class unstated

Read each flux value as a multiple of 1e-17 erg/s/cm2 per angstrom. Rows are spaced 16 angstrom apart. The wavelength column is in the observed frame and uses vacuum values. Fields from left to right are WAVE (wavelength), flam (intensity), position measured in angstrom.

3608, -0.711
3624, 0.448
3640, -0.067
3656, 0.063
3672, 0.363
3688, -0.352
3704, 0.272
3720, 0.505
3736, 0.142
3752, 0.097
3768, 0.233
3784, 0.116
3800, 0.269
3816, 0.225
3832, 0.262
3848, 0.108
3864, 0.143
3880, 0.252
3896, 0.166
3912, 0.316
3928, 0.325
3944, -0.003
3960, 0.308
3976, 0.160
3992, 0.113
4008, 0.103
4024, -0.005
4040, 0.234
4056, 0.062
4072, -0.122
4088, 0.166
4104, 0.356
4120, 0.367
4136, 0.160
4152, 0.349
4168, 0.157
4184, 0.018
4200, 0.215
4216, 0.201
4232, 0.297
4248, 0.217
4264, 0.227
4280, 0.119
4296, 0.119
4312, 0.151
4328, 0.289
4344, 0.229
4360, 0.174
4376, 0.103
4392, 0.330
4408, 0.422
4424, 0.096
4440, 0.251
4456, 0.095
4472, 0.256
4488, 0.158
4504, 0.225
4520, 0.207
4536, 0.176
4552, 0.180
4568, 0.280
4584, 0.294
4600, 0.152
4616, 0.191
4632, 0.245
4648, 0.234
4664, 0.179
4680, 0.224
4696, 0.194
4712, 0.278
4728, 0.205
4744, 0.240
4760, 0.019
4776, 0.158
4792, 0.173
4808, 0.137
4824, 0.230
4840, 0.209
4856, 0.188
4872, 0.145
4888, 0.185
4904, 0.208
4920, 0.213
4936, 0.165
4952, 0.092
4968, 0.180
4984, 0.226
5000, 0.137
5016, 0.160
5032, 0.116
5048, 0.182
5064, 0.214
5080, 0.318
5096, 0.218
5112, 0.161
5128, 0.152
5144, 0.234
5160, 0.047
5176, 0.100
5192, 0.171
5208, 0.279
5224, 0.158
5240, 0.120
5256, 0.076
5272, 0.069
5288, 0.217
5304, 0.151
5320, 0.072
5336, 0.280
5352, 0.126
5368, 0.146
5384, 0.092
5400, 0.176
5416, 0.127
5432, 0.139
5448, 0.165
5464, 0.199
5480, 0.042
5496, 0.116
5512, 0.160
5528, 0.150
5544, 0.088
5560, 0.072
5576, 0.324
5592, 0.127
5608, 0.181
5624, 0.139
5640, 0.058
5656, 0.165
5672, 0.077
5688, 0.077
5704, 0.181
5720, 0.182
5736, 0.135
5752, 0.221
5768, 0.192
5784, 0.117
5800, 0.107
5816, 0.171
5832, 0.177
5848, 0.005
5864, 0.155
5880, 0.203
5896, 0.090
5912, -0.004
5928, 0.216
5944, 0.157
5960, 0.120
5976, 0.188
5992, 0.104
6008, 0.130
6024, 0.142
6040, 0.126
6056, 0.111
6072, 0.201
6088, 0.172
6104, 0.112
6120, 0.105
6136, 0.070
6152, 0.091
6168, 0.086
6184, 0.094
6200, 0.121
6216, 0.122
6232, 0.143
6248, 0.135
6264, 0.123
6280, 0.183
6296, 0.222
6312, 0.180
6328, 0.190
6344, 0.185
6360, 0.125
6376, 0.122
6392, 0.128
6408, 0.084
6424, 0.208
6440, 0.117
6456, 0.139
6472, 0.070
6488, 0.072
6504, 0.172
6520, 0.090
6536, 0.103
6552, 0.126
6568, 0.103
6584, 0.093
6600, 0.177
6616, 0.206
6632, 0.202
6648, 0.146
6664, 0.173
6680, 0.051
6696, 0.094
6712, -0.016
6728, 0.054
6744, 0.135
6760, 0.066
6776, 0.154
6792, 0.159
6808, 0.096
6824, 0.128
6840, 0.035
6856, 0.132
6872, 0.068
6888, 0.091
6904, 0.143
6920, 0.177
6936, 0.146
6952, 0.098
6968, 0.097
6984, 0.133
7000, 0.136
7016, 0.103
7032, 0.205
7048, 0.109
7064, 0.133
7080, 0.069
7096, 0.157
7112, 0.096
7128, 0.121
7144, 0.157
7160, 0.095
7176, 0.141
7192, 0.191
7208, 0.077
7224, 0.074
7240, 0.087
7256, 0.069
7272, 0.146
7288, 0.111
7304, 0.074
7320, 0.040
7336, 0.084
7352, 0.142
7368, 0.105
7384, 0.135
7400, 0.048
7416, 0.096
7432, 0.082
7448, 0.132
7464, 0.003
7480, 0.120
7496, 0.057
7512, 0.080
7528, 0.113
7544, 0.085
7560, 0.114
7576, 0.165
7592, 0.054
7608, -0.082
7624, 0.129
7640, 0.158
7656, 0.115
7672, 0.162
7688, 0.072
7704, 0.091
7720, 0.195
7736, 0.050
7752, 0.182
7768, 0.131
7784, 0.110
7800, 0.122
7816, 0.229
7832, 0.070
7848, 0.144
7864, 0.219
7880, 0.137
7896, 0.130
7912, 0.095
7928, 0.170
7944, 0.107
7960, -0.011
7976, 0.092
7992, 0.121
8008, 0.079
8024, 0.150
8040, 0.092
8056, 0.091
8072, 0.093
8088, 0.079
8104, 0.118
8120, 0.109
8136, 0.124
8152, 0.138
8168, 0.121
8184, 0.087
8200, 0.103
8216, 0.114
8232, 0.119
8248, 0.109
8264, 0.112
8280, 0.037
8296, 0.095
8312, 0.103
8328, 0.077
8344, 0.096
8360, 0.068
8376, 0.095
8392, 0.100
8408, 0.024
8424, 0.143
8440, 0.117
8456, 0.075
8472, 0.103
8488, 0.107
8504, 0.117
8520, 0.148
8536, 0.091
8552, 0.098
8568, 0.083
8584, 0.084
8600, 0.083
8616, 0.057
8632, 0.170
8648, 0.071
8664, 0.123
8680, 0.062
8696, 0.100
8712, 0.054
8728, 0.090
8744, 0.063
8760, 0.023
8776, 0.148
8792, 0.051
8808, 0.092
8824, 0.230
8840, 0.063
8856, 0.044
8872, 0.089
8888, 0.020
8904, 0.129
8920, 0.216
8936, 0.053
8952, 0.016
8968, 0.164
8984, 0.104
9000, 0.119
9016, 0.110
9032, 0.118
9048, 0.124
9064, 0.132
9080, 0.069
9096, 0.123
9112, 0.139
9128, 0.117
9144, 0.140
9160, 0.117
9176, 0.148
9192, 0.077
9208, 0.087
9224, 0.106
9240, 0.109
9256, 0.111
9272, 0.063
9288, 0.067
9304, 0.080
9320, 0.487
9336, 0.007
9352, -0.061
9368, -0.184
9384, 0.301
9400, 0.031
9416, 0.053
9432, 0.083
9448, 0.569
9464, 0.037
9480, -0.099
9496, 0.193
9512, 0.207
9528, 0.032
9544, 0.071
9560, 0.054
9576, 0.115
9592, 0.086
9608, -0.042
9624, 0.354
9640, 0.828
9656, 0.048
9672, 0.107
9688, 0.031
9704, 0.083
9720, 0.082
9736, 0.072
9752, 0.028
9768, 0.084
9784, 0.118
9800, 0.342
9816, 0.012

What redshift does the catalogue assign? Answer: 1.58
